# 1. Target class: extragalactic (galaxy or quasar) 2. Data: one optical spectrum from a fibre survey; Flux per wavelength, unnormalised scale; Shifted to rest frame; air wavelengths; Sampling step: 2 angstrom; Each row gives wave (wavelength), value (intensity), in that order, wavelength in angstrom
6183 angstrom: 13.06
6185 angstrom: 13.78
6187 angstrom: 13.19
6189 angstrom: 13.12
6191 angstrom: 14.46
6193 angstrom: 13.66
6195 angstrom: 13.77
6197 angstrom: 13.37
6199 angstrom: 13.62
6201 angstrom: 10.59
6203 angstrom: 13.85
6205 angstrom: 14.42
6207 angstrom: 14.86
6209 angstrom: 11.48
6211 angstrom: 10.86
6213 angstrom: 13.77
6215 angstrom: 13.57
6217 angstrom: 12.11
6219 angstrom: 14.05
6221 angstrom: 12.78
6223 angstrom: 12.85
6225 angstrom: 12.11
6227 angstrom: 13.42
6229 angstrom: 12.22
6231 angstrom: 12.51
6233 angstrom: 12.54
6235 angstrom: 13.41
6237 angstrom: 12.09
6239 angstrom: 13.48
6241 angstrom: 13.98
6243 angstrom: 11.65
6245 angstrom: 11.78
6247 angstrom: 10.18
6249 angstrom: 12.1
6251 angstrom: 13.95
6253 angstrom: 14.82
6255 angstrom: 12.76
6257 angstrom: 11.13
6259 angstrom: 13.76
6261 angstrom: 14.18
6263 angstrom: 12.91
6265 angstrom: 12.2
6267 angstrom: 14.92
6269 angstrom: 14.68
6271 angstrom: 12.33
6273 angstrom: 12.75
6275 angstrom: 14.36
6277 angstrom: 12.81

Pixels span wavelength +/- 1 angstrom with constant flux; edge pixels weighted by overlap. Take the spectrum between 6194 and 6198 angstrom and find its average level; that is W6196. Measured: 13.6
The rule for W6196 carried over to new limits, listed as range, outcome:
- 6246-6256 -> 12.8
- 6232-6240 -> 12.9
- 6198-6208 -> 13.5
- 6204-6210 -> 13.6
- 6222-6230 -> 12.7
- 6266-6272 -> 14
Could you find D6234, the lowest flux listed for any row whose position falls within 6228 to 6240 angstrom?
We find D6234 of 12.09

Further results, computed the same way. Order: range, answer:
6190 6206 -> 10.59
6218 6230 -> 12.11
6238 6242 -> 13.48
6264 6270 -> 12.2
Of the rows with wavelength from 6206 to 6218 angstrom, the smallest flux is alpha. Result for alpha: 10.86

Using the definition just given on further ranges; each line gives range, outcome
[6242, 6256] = 10.18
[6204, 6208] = 14.42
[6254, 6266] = 11.13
